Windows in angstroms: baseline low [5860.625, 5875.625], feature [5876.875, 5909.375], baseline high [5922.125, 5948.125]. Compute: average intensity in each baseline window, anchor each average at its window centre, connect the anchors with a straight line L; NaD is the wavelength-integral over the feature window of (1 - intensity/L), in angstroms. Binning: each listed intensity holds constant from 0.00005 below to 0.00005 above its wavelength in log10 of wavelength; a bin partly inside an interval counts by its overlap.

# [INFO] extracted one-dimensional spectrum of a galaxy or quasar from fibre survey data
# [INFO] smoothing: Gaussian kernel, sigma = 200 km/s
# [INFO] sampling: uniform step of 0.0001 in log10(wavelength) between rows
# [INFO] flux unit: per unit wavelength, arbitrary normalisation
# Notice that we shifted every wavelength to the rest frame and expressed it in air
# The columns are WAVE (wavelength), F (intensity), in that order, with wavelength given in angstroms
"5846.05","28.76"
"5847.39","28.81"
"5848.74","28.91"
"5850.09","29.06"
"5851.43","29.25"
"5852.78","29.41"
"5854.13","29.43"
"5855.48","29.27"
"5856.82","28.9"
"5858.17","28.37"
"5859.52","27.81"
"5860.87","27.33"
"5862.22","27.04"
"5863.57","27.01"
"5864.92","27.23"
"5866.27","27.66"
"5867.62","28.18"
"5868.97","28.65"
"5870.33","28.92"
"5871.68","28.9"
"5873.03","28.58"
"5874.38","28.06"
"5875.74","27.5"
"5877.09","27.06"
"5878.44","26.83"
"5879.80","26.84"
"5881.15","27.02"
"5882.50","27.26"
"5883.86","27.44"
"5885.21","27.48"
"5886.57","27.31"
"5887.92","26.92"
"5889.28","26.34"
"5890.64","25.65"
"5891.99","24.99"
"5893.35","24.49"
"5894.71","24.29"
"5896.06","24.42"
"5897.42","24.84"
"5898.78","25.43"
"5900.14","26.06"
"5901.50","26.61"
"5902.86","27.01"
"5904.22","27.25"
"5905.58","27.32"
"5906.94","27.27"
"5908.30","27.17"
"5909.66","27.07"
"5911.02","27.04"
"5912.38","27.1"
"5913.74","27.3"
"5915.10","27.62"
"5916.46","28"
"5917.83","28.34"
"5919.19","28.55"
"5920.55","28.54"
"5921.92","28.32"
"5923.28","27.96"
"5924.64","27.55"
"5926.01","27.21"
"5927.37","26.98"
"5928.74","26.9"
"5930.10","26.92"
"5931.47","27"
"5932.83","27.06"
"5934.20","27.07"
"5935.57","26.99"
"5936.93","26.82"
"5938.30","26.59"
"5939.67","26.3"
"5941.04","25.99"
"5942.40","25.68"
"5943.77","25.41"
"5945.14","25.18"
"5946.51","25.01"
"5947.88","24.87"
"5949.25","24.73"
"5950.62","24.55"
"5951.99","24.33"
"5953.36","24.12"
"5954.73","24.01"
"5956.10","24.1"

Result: 1.24 angstroms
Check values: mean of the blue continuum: 27.9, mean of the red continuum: 26.6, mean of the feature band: 26.4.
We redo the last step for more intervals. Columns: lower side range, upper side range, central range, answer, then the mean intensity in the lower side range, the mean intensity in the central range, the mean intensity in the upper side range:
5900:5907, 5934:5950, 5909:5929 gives -0.87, 26.9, 27.6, 25.8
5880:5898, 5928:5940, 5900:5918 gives -0.55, 26.1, 27.2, 26.9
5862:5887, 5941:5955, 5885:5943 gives -1.43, 27.6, 26.8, 24.9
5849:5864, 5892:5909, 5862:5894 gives 0.04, 28.5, 27.2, 26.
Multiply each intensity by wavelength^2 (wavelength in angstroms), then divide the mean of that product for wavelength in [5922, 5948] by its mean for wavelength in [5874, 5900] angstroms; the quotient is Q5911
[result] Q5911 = 1.0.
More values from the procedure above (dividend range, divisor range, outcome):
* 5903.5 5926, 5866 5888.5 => 1.01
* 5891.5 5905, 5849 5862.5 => 0.90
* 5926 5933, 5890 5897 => 1.10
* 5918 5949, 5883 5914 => 1.03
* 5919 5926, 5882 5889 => 1.04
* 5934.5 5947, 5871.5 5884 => 0.97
